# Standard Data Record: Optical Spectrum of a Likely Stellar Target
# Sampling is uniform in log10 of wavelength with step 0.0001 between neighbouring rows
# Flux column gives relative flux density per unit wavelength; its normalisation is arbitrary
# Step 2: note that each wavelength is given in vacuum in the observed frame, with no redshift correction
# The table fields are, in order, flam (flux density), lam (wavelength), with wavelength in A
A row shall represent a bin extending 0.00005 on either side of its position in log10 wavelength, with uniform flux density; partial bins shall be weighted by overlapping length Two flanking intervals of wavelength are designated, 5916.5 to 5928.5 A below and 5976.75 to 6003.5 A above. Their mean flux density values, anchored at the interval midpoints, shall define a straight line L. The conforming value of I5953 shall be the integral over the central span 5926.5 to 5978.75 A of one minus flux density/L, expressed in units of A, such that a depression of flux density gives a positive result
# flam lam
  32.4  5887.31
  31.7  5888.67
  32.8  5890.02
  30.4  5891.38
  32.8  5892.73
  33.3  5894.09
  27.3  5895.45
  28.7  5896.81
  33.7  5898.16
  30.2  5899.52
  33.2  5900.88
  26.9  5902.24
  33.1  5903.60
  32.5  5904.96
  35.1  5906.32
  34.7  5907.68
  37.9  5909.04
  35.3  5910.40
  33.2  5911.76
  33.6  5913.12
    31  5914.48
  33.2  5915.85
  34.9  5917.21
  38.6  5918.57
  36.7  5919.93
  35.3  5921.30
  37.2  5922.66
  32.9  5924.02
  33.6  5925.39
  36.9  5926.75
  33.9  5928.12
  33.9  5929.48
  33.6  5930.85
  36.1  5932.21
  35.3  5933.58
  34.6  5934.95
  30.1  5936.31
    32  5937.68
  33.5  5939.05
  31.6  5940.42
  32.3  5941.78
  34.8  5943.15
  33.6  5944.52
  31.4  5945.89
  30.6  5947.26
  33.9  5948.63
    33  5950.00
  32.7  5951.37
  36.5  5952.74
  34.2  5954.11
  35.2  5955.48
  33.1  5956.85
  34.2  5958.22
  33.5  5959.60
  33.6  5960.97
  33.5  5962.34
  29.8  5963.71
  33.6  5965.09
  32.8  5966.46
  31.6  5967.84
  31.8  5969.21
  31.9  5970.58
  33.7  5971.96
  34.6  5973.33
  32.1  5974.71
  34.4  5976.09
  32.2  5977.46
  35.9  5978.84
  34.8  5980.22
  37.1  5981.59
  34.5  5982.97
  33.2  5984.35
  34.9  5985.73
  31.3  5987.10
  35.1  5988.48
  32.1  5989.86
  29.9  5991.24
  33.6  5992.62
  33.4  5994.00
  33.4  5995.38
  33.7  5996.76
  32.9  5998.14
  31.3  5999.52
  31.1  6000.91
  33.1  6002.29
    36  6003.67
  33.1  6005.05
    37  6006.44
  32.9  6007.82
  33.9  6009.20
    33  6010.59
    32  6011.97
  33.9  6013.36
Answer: 1.96 A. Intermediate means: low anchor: 35.6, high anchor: 33.4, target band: 33.3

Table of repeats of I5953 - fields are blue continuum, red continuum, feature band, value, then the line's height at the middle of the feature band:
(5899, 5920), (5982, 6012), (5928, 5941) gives 0.1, 33.6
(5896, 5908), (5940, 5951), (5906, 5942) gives -2.3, 32.3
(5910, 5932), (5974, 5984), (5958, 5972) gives 0.7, 34.4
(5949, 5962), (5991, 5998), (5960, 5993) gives 0.2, 33.5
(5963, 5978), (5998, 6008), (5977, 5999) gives -0.4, 33.1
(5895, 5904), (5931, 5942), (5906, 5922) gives -1.7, 31.5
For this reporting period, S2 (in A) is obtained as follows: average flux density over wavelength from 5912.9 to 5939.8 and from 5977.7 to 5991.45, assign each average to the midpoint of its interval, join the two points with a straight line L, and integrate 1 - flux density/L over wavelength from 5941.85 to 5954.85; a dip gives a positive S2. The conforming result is 0.3 A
